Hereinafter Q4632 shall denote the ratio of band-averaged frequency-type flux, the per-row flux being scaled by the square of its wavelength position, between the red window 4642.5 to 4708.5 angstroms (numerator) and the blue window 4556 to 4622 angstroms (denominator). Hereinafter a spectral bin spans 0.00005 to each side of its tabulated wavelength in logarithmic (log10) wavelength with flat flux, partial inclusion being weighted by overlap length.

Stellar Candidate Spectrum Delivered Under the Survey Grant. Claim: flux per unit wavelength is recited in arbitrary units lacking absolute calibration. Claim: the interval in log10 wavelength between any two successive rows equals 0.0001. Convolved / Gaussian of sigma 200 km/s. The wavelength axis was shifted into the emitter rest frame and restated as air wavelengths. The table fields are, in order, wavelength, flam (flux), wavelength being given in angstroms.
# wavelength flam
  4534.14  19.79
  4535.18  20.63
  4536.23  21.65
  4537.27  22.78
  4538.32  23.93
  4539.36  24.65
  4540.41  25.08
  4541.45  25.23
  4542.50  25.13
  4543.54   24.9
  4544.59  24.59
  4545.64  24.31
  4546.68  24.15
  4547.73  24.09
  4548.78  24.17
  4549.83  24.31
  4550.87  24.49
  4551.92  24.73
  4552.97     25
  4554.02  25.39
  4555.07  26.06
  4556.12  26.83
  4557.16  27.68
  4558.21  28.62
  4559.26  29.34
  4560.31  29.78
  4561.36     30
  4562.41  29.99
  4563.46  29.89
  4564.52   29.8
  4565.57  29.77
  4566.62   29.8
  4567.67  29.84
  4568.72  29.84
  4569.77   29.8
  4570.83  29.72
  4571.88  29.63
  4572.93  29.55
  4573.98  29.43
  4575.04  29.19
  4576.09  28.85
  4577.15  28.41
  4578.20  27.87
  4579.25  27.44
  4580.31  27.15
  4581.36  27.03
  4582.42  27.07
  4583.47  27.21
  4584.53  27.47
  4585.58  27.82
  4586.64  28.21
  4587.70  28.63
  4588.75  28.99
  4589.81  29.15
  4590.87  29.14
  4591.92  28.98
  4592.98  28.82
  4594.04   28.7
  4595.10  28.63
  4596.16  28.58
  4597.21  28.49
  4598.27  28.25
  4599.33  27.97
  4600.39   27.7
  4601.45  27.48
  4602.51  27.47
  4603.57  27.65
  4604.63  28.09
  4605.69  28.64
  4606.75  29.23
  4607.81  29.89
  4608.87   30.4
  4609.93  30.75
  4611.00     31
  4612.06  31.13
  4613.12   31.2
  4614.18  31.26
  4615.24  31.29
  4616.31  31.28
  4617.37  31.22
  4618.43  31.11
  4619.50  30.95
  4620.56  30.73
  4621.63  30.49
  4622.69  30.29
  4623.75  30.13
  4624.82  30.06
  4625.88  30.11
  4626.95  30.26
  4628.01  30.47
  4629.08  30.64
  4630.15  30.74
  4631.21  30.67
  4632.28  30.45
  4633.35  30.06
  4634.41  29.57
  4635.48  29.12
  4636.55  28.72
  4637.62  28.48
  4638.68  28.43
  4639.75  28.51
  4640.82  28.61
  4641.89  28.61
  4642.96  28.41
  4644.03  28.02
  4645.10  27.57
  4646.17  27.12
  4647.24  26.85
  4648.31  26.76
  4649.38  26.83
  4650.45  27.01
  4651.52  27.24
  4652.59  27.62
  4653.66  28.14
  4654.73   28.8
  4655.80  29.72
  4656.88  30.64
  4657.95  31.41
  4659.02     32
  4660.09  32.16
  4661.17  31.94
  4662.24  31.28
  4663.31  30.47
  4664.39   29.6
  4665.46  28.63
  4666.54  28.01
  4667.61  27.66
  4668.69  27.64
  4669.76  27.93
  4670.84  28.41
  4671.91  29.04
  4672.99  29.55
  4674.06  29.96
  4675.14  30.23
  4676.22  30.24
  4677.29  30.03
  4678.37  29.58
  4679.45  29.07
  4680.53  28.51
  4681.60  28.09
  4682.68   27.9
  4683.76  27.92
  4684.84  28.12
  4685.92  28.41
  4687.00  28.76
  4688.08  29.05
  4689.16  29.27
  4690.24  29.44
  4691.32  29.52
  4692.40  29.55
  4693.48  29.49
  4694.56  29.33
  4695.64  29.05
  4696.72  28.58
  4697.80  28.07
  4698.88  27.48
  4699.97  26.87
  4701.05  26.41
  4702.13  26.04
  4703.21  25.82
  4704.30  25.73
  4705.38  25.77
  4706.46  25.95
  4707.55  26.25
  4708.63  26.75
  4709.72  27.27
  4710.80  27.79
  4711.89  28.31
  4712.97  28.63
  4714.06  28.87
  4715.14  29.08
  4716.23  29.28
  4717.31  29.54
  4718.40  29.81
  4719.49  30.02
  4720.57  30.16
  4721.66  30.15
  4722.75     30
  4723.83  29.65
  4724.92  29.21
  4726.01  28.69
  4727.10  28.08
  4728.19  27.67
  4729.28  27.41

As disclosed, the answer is 1.02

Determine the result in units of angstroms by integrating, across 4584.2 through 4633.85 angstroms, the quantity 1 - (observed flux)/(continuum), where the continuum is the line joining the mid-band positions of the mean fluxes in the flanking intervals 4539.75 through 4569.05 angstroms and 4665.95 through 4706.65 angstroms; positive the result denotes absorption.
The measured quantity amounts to -3.8 angstroms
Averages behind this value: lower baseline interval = 26.9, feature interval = 29.6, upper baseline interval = 28.3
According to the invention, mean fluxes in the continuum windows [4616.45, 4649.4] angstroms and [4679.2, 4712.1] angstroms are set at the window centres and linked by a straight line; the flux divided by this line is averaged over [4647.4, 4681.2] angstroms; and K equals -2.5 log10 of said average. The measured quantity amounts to -0.021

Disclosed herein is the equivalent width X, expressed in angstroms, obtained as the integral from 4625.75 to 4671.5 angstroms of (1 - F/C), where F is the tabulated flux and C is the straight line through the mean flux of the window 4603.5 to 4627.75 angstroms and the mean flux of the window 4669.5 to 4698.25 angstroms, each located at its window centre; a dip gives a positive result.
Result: 0.96 angstroms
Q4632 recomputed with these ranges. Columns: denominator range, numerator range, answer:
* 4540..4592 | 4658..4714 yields 1.09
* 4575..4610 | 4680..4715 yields 1.03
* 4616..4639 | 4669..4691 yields 0.98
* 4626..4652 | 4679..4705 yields 1.00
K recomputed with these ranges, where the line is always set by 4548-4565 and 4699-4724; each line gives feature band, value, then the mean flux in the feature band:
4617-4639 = -0.10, 30.1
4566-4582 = -0.06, 28.9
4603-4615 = -0.09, 30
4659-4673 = -0.07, 29.5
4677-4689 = -0.03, 28.6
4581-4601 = -0.03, 28.3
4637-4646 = -0.03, 28.3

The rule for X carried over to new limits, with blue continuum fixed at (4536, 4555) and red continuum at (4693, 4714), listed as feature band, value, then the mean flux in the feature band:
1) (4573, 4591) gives -2.2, 28.2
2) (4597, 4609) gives -1.3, 28.4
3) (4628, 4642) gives -1.8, 29.5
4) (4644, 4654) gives -0.3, 27.3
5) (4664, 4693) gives -2.1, 28.9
